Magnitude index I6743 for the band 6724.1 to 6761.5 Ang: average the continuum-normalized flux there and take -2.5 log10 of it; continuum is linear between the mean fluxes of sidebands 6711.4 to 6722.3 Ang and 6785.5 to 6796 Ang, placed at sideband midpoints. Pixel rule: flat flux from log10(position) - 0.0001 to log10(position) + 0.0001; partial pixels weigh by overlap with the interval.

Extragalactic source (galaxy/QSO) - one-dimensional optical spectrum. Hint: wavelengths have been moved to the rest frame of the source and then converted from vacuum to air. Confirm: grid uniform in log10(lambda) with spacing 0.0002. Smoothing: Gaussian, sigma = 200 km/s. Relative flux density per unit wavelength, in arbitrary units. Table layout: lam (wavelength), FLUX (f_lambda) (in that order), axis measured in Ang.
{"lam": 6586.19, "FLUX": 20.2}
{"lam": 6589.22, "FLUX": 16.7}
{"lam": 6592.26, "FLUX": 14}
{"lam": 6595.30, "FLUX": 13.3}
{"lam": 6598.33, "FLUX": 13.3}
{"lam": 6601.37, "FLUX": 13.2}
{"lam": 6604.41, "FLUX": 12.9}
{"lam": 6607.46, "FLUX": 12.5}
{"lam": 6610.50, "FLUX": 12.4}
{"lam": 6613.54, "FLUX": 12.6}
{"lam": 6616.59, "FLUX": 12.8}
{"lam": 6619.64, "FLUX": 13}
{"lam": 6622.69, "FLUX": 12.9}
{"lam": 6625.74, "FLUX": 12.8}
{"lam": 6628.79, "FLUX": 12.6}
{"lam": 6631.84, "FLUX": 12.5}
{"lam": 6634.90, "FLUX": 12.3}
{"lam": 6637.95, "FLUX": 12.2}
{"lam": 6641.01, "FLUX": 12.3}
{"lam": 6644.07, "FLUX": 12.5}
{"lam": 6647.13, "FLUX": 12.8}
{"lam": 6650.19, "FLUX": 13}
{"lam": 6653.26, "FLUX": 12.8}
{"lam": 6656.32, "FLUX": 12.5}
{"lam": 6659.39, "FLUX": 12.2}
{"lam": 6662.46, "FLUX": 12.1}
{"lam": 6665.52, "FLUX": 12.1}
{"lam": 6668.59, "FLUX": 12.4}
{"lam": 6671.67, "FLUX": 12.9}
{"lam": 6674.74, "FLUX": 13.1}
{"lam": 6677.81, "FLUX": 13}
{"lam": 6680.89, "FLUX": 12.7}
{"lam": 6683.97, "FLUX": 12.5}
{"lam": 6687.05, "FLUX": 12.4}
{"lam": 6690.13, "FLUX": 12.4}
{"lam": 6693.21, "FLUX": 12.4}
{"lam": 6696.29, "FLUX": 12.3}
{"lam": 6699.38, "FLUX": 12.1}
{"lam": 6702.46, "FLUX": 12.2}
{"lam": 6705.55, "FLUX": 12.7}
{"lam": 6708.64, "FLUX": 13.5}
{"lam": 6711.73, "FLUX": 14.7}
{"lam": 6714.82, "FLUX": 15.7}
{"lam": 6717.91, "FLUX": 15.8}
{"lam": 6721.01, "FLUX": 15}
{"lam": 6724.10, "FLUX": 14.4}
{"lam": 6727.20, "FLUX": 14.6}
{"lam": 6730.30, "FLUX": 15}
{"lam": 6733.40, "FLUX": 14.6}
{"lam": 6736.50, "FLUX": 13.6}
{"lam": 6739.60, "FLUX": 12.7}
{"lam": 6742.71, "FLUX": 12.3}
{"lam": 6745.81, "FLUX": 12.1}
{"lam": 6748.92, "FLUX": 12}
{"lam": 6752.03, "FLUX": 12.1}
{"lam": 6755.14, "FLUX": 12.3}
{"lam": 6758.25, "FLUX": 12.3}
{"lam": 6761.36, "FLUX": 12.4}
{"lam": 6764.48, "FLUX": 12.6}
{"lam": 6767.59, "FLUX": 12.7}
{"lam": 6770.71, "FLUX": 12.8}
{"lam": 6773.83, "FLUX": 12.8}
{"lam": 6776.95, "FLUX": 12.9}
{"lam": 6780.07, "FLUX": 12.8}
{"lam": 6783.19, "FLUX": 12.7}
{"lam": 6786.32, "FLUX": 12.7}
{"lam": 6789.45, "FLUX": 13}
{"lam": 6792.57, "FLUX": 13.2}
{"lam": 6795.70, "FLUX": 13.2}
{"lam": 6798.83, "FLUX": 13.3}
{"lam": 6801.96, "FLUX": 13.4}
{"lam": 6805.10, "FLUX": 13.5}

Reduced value 0.12 mag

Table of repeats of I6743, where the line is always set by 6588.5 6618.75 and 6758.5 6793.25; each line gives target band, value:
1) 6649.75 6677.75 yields 0.04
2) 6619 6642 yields 0.05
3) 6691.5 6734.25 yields -0.08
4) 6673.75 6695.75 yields 0.03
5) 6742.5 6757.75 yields 0.06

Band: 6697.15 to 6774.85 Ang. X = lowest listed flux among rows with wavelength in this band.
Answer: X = 12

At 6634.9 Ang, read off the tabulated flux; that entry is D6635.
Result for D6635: 12.3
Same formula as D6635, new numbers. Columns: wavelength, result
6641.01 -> 12.3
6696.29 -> 12.3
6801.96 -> 13.4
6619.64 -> 13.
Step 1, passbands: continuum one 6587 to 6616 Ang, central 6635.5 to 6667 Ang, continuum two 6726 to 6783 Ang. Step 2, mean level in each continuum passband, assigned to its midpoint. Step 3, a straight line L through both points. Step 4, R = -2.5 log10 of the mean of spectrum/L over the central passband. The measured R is 0.08 mag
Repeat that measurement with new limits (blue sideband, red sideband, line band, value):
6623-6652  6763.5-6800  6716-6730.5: -0.173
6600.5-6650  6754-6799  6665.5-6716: -0.016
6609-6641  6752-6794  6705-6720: -0.157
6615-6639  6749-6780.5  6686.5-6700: 0.023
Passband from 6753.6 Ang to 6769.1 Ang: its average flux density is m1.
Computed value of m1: 12.5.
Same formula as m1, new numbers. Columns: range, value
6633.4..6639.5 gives 12.3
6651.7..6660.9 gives 12.5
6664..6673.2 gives 12.5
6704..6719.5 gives 14.5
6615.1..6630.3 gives 12.8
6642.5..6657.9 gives 12.7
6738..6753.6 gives 12.2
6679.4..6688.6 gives 12.5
